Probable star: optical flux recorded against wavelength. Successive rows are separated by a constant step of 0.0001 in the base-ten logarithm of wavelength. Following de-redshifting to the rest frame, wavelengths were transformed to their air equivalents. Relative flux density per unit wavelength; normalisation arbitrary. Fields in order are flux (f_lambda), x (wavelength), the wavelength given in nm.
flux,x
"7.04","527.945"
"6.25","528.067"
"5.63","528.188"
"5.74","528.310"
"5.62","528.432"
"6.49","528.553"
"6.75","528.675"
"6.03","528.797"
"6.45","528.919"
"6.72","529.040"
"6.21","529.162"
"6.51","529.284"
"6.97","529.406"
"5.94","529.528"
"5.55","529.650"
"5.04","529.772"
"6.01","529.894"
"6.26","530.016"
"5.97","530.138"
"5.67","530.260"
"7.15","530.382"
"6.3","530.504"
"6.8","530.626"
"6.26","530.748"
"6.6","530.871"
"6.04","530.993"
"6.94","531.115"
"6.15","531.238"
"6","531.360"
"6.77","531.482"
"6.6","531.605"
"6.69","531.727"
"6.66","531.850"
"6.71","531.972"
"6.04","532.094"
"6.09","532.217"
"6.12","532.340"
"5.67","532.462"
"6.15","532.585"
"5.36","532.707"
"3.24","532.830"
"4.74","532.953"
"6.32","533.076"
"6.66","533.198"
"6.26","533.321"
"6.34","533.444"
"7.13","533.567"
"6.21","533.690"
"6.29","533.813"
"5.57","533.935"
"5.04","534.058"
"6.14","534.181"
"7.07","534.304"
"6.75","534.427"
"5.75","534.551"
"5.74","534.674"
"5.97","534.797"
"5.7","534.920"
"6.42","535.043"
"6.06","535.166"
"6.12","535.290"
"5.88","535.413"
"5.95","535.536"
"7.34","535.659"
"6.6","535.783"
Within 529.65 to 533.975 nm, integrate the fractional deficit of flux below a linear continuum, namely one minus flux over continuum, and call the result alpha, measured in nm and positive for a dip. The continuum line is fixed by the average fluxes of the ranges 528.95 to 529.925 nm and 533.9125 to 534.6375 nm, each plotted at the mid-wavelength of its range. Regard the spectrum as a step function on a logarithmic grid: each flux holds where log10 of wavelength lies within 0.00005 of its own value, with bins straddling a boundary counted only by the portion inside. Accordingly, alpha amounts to -0.024 nm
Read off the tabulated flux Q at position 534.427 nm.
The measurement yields 6.75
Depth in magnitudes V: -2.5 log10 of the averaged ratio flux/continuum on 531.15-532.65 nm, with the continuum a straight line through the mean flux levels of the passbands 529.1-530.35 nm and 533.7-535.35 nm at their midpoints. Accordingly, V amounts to -0.047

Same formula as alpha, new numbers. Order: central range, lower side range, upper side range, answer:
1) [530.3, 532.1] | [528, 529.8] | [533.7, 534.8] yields -0.12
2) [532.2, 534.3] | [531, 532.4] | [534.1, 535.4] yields 0.13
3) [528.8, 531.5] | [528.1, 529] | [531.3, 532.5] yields -0.02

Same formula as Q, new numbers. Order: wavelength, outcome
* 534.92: 5.7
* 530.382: 7.15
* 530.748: 6.26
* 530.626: 6.8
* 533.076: 6.32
